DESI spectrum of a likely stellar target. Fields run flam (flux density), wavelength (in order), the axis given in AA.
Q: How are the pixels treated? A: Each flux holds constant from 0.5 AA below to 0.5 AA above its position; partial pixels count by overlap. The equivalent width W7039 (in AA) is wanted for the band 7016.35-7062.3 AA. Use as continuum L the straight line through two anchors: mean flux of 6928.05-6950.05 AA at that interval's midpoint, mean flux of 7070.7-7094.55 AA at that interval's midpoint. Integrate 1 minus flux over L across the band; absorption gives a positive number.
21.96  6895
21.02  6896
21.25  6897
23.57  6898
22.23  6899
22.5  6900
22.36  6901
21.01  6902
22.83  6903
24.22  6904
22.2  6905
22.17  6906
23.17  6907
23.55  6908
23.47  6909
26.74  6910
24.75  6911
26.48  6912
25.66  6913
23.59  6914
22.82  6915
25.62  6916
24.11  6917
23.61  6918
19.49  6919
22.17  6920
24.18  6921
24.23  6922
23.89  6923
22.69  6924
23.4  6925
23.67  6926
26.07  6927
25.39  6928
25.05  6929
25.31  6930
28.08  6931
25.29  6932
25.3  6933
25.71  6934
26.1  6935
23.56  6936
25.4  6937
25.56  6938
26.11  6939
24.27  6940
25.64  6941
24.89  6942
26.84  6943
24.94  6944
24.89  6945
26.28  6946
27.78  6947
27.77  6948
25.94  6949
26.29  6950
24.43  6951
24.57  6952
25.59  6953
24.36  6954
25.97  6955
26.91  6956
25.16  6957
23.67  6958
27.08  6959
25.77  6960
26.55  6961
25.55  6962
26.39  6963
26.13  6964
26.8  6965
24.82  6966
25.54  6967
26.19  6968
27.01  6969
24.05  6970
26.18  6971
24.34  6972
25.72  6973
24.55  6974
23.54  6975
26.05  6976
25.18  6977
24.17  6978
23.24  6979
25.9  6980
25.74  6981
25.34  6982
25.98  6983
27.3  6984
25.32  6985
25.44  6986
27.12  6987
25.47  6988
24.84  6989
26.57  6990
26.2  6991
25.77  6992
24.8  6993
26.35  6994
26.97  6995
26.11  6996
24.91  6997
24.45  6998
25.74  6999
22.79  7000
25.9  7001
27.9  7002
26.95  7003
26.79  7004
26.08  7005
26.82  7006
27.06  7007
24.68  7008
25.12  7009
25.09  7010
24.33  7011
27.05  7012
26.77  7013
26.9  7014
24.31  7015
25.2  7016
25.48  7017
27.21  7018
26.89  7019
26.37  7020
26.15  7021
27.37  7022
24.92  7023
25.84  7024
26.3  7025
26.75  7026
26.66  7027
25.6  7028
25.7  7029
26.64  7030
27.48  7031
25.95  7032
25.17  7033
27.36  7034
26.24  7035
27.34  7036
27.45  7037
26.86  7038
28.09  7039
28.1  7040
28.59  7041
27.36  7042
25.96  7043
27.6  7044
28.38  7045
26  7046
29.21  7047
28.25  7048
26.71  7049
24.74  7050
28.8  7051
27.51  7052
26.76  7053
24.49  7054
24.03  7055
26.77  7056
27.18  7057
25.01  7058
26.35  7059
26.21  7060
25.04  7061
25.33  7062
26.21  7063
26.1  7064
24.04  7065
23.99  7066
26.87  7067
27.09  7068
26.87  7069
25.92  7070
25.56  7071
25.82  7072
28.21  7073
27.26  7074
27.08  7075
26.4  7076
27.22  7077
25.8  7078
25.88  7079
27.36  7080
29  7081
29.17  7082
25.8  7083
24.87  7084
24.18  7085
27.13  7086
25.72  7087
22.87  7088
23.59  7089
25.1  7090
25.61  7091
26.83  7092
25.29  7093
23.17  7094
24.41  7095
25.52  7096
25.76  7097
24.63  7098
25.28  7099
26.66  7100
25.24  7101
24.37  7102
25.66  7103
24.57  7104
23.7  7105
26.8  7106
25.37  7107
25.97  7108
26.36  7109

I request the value -1.17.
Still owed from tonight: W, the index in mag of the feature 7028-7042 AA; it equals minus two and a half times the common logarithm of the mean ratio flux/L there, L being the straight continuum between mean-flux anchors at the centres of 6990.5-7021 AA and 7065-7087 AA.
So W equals -0.03 mag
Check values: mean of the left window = 25.9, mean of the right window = 26.5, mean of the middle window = 27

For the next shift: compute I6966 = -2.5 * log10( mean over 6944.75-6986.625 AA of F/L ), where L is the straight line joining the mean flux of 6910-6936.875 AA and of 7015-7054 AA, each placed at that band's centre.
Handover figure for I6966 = -0.01 mag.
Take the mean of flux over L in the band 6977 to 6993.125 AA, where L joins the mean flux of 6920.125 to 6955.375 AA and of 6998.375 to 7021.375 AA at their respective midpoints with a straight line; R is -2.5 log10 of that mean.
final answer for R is 0.01 mag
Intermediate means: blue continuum 25.3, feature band 25.6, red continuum 26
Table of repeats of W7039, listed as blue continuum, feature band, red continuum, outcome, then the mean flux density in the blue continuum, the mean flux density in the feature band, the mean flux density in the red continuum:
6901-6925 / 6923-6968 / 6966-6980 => -2.1 AA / 23.6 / 25.5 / 25.1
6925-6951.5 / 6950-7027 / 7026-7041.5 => 1.6 AA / 25.6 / 25.7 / 26.9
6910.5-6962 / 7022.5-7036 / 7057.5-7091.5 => -0.3 AA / 25.1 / 26.2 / 26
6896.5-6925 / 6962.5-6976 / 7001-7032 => -0.3 AA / 23.4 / 25.5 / 26.2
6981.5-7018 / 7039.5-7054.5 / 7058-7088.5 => -0.7 AA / 25.8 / 27.2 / 26.2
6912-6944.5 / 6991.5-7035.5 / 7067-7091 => -0.8 AA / 24.7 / 26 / 26.3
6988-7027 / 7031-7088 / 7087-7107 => -2.6 AA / 25.9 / 26.6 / 25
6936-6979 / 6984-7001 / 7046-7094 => 0.1 AA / 25.5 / 25.6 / 26.2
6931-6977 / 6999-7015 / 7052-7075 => -0.1 AA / 25.6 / 26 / 26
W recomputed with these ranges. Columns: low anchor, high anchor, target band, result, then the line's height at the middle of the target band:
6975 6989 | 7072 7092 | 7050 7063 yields -0.002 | 26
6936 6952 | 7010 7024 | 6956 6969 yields -0.005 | 25.8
